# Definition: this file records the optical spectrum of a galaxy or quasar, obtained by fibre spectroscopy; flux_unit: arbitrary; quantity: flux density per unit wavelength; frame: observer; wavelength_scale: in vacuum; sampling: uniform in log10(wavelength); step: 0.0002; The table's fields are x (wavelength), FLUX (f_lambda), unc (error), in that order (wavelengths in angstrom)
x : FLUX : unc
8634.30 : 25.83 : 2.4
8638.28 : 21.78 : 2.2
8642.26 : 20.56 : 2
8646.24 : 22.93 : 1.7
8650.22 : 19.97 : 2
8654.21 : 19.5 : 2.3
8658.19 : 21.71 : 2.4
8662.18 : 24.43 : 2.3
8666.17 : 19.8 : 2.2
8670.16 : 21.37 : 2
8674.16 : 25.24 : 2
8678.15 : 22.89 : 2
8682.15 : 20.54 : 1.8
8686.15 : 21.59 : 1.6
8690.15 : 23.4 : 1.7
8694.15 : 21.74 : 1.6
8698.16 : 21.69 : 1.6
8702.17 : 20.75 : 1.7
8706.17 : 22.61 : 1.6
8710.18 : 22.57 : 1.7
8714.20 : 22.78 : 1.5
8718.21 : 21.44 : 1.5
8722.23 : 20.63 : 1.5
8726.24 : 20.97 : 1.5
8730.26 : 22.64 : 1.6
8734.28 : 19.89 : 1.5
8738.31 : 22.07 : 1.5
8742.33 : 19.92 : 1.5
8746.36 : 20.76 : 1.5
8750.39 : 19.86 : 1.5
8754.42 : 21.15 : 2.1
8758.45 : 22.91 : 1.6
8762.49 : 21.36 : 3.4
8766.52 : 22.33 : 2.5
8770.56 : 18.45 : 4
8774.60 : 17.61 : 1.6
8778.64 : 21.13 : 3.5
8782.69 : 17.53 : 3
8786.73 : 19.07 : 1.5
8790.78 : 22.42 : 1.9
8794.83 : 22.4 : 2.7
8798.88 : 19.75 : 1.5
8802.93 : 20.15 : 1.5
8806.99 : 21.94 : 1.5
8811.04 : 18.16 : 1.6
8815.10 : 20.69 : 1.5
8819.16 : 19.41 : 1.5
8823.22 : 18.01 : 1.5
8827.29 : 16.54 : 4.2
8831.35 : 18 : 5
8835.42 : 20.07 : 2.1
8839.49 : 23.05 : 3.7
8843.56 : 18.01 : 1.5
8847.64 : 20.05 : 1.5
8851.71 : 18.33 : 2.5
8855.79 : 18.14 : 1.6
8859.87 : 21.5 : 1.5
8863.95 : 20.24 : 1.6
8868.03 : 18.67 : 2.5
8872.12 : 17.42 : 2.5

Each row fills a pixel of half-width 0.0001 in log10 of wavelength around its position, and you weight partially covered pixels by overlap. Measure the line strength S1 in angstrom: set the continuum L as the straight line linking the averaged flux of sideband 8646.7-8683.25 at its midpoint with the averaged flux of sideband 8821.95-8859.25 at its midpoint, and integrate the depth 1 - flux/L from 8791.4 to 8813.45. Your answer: -1.1 angstrom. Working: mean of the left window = 21.8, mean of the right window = 19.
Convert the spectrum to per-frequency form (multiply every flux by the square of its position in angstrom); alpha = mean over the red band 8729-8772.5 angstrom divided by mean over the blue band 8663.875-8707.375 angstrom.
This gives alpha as 0.97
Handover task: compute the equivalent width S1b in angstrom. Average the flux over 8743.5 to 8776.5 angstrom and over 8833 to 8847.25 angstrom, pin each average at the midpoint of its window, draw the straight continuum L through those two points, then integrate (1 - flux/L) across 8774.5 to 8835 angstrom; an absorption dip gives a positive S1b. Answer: 2.4 angstrom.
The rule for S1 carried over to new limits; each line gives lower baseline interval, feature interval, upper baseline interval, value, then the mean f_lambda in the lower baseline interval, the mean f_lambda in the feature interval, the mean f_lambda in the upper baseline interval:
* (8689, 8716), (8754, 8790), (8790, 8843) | 1.06 angstrom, 22.2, 20.2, 19.9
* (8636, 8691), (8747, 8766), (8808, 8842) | -0.92 angstrom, 21.8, 21.4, 19.3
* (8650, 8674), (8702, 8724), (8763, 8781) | -1.16 angstrom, 21.5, 21.9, 20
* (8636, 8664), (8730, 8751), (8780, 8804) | -0.04 angstrom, 21.6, 20.8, 20.2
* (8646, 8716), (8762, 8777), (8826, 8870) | 0.56 angstrom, 21.9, 19.8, 19.4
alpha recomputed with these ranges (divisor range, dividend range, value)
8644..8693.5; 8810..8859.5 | 0.91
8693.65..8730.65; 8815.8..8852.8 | 0.90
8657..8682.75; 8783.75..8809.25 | 0.96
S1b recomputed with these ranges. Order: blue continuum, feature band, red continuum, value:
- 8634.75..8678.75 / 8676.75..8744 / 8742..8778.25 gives -1.4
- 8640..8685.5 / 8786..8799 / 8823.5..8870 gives -0.8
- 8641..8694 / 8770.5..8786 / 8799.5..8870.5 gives 1.2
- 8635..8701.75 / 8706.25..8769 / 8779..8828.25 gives -1.9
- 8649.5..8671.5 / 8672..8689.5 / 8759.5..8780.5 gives -1.3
